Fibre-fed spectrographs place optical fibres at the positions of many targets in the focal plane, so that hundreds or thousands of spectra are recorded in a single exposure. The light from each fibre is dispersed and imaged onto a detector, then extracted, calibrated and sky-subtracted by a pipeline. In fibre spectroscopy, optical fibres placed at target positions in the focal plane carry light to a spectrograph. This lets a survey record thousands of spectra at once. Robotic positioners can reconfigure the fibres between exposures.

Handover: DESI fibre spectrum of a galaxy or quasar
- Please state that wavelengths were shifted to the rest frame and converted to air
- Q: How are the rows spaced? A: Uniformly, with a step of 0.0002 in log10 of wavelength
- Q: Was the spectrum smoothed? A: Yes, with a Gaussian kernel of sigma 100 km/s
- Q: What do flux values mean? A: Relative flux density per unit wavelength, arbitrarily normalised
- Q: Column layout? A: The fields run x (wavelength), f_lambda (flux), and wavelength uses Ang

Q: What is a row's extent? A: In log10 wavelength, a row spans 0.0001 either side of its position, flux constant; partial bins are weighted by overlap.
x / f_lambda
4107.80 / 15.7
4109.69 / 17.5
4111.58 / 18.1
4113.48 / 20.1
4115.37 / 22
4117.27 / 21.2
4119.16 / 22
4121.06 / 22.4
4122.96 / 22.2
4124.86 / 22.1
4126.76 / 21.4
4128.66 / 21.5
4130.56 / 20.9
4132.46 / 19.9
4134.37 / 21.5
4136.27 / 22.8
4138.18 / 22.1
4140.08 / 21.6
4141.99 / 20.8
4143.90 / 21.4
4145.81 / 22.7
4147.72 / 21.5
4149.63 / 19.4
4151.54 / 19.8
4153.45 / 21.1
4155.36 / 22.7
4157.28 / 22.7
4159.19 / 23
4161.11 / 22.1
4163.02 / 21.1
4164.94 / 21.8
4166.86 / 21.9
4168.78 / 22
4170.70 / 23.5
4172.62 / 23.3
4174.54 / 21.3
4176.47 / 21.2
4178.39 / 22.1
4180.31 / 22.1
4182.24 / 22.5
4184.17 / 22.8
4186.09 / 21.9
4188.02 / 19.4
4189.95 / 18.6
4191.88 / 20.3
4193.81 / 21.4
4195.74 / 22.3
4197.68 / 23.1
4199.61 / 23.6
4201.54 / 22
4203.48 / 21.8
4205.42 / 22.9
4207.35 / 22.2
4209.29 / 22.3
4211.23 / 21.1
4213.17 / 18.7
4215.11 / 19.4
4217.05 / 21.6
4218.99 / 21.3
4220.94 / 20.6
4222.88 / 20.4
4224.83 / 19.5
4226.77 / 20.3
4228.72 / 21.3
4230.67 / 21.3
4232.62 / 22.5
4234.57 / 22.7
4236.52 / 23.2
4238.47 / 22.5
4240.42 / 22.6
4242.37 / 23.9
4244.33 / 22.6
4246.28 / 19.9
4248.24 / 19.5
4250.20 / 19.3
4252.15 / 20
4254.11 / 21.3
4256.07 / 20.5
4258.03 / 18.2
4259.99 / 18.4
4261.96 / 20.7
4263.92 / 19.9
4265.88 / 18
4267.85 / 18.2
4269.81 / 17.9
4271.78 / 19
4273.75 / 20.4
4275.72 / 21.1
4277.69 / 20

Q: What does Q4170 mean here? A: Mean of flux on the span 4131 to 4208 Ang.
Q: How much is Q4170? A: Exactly 21.7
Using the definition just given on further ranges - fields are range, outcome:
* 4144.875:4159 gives 21.5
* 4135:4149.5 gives 21.7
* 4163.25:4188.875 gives 22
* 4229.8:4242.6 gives 22.6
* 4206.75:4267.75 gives 20.8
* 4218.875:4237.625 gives 21.3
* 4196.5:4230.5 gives 21.3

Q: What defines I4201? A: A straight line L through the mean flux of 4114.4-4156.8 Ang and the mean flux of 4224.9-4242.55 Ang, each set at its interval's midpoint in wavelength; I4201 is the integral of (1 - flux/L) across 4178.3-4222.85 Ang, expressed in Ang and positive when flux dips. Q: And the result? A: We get 0.9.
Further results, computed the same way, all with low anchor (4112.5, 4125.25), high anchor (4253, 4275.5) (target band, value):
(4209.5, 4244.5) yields -2.5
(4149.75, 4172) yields -0.9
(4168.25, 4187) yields -1.4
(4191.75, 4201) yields -0.8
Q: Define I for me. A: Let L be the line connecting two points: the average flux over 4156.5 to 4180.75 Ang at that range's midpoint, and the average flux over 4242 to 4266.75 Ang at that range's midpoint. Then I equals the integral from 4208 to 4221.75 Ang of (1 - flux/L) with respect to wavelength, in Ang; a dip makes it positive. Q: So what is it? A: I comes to 0.2 Ang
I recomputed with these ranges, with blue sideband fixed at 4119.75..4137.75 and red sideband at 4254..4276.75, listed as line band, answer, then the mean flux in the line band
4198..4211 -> -1.29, 22.4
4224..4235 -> -0.68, 21.2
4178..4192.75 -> -0.33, 21.2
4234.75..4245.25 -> -1.66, 22.9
